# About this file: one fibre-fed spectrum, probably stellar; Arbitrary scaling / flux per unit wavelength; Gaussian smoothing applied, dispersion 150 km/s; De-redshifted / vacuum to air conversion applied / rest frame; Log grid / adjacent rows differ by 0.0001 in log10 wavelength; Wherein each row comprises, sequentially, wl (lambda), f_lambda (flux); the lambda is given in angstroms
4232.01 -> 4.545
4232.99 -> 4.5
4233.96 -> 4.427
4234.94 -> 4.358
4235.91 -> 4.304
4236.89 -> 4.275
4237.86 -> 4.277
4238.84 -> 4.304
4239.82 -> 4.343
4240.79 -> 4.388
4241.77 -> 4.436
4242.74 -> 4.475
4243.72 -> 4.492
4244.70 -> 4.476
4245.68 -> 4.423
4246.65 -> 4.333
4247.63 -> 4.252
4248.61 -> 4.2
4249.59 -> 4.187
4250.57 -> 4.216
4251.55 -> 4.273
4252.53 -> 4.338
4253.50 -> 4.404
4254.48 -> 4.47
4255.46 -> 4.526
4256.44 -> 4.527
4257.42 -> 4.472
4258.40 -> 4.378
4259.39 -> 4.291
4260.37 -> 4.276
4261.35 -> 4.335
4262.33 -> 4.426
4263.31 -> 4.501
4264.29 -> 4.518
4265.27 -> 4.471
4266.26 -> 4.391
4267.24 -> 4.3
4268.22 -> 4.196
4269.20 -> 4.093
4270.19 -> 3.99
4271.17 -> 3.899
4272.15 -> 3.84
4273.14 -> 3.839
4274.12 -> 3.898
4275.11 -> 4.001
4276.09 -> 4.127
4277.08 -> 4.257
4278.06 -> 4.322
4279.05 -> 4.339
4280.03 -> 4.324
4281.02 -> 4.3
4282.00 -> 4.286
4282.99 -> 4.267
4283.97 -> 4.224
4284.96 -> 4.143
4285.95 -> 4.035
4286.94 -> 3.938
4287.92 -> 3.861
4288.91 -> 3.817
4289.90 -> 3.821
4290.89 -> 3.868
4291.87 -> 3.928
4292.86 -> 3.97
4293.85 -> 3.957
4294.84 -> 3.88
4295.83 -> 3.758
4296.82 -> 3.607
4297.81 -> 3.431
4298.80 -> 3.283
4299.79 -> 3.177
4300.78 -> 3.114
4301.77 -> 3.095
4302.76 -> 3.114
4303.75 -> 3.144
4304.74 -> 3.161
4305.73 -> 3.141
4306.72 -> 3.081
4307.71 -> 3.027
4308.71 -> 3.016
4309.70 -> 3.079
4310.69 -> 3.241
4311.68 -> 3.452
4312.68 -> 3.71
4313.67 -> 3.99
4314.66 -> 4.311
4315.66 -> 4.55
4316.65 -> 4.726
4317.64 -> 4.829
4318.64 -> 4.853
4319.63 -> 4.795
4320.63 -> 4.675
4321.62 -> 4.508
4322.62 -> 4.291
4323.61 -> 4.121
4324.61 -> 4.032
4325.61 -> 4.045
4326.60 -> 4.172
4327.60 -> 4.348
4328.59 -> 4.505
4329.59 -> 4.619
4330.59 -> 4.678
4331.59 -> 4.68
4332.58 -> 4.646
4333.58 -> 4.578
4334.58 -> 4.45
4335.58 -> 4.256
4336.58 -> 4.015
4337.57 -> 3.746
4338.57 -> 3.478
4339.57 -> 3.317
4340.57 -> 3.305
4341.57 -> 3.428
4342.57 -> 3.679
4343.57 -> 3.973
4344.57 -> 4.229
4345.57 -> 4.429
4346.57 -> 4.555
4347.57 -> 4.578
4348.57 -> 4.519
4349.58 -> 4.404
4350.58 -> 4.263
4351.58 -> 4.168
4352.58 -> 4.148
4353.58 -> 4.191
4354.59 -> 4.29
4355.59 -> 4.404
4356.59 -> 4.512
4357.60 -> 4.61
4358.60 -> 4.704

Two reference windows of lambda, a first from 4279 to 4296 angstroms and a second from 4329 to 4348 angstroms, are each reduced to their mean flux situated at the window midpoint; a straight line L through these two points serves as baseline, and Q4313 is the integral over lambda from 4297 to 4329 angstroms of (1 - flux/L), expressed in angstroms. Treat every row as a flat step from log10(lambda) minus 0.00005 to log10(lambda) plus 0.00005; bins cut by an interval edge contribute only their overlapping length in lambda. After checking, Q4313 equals 2.2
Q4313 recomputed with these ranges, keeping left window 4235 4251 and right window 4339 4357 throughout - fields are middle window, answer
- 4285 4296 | 0.87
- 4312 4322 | -0.68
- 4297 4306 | 2.18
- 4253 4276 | 0.19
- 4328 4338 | -0.63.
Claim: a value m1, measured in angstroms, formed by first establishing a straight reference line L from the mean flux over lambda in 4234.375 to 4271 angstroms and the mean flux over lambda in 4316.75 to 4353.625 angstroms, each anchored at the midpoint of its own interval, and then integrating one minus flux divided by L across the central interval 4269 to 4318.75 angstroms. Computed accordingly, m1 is 5.6 angstroms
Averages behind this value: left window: 4.35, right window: 4.26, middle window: 3.82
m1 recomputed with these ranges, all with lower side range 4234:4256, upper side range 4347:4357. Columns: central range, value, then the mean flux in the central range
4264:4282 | 0.75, 4.17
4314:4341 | 0.21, 4.32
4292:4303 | 2.12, 3.51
